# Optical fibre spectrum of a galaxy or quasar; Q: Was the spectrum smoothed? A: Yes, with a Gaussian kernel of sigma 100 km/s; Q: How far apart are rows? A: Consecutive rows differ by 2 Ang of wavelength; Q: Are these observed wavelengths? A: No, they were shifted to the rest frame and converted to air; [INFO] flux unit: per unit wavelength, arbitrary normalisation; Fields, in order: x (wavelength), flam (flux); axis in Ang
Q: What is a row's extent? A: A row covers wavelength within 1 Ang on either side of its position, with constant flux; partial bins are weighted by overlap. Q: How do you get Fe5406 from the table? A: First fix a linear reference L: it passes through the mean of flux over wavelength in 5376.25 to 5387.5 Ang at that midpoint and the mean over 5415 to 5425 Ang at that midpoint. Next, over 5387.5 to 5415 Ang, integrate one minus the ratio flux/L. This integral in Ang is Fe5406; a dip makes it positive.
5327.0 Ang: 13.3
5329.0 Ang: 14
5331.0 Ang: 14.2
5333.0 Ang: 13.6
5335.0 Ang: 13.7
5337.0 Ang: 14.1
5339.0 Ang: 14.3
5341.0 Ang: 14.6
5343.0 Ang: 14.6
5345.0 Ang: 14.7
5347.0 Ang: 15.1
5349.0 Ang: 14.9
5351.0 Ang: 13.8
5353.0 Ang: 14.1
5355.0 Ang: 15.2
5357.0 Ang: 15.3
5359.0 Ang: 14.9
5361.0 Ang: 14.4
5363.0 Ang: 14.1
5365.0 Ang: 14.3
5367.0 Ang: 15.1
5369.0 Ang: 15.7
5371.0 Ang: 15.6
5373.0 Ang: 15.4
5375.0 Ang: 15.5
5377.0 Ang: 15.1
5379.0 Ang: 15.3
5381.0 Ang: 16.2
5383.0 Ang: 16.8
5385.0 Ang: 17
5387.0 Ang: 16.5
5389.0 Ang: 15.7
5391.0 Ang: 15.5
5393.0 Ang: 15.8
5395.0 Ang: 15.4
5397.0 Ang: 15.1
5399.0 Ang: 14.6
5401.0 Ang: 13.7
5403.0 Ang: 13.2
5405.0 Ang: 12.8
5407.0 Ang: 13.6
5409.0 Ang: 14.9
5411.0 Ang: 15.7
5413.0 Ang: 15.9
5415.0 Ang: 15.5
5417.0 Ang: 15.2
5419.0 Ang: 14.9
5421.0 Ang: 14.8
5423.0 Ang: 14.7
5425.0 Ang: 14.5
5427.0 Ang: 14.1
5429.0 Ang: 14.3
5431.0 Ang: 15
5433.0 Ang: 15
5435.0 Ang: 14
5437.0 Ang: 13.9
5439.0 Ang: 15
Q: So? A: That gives 1.3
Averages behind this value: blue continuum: 16.2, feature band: 14.8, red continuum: 14.9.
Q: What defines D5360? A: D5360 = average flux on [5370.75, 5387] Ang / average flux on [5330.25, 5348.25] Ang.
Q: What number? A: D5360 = 1.11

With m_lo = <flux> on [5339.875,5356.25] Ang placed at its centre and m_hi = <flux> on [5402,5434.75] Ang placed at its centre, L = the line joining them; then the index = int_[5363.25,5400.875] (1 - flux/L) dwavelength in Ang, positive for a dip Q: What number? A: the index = -2.3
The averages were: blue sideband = 14.6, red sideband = 14.6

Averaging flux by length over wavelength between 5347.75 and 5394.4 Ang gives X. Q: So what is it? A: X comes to 15.3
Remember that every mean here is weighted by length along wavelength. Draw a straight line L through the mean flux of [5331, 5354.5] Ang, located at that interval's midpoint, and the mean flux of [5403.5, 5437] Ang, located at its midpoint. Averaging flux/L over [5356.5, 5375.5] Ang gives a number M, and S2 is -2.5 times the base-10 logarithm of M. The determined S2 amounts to -0.04 mag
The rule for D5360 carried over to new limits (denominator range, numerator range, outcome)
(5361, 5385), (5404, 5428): 0.96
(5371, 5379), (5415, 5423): 0.98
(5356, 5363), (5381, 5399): 1.08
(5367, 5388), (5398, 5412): 0.89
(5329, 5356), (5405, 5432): 1.03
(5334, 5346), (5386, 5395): 1.10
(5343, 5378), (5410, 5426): 1.02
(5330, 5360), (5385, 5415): 1.03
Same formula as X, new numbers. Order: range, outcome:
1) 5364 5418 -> 15.2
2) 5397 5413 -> 14.2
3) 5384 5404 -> 15.2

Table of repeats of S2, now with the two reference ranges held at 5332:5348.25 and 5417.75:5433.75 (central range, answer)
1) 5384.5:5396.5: -0.10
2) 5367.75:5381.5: -0.08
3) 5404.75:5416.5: -0.02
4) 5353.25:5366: -0.02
